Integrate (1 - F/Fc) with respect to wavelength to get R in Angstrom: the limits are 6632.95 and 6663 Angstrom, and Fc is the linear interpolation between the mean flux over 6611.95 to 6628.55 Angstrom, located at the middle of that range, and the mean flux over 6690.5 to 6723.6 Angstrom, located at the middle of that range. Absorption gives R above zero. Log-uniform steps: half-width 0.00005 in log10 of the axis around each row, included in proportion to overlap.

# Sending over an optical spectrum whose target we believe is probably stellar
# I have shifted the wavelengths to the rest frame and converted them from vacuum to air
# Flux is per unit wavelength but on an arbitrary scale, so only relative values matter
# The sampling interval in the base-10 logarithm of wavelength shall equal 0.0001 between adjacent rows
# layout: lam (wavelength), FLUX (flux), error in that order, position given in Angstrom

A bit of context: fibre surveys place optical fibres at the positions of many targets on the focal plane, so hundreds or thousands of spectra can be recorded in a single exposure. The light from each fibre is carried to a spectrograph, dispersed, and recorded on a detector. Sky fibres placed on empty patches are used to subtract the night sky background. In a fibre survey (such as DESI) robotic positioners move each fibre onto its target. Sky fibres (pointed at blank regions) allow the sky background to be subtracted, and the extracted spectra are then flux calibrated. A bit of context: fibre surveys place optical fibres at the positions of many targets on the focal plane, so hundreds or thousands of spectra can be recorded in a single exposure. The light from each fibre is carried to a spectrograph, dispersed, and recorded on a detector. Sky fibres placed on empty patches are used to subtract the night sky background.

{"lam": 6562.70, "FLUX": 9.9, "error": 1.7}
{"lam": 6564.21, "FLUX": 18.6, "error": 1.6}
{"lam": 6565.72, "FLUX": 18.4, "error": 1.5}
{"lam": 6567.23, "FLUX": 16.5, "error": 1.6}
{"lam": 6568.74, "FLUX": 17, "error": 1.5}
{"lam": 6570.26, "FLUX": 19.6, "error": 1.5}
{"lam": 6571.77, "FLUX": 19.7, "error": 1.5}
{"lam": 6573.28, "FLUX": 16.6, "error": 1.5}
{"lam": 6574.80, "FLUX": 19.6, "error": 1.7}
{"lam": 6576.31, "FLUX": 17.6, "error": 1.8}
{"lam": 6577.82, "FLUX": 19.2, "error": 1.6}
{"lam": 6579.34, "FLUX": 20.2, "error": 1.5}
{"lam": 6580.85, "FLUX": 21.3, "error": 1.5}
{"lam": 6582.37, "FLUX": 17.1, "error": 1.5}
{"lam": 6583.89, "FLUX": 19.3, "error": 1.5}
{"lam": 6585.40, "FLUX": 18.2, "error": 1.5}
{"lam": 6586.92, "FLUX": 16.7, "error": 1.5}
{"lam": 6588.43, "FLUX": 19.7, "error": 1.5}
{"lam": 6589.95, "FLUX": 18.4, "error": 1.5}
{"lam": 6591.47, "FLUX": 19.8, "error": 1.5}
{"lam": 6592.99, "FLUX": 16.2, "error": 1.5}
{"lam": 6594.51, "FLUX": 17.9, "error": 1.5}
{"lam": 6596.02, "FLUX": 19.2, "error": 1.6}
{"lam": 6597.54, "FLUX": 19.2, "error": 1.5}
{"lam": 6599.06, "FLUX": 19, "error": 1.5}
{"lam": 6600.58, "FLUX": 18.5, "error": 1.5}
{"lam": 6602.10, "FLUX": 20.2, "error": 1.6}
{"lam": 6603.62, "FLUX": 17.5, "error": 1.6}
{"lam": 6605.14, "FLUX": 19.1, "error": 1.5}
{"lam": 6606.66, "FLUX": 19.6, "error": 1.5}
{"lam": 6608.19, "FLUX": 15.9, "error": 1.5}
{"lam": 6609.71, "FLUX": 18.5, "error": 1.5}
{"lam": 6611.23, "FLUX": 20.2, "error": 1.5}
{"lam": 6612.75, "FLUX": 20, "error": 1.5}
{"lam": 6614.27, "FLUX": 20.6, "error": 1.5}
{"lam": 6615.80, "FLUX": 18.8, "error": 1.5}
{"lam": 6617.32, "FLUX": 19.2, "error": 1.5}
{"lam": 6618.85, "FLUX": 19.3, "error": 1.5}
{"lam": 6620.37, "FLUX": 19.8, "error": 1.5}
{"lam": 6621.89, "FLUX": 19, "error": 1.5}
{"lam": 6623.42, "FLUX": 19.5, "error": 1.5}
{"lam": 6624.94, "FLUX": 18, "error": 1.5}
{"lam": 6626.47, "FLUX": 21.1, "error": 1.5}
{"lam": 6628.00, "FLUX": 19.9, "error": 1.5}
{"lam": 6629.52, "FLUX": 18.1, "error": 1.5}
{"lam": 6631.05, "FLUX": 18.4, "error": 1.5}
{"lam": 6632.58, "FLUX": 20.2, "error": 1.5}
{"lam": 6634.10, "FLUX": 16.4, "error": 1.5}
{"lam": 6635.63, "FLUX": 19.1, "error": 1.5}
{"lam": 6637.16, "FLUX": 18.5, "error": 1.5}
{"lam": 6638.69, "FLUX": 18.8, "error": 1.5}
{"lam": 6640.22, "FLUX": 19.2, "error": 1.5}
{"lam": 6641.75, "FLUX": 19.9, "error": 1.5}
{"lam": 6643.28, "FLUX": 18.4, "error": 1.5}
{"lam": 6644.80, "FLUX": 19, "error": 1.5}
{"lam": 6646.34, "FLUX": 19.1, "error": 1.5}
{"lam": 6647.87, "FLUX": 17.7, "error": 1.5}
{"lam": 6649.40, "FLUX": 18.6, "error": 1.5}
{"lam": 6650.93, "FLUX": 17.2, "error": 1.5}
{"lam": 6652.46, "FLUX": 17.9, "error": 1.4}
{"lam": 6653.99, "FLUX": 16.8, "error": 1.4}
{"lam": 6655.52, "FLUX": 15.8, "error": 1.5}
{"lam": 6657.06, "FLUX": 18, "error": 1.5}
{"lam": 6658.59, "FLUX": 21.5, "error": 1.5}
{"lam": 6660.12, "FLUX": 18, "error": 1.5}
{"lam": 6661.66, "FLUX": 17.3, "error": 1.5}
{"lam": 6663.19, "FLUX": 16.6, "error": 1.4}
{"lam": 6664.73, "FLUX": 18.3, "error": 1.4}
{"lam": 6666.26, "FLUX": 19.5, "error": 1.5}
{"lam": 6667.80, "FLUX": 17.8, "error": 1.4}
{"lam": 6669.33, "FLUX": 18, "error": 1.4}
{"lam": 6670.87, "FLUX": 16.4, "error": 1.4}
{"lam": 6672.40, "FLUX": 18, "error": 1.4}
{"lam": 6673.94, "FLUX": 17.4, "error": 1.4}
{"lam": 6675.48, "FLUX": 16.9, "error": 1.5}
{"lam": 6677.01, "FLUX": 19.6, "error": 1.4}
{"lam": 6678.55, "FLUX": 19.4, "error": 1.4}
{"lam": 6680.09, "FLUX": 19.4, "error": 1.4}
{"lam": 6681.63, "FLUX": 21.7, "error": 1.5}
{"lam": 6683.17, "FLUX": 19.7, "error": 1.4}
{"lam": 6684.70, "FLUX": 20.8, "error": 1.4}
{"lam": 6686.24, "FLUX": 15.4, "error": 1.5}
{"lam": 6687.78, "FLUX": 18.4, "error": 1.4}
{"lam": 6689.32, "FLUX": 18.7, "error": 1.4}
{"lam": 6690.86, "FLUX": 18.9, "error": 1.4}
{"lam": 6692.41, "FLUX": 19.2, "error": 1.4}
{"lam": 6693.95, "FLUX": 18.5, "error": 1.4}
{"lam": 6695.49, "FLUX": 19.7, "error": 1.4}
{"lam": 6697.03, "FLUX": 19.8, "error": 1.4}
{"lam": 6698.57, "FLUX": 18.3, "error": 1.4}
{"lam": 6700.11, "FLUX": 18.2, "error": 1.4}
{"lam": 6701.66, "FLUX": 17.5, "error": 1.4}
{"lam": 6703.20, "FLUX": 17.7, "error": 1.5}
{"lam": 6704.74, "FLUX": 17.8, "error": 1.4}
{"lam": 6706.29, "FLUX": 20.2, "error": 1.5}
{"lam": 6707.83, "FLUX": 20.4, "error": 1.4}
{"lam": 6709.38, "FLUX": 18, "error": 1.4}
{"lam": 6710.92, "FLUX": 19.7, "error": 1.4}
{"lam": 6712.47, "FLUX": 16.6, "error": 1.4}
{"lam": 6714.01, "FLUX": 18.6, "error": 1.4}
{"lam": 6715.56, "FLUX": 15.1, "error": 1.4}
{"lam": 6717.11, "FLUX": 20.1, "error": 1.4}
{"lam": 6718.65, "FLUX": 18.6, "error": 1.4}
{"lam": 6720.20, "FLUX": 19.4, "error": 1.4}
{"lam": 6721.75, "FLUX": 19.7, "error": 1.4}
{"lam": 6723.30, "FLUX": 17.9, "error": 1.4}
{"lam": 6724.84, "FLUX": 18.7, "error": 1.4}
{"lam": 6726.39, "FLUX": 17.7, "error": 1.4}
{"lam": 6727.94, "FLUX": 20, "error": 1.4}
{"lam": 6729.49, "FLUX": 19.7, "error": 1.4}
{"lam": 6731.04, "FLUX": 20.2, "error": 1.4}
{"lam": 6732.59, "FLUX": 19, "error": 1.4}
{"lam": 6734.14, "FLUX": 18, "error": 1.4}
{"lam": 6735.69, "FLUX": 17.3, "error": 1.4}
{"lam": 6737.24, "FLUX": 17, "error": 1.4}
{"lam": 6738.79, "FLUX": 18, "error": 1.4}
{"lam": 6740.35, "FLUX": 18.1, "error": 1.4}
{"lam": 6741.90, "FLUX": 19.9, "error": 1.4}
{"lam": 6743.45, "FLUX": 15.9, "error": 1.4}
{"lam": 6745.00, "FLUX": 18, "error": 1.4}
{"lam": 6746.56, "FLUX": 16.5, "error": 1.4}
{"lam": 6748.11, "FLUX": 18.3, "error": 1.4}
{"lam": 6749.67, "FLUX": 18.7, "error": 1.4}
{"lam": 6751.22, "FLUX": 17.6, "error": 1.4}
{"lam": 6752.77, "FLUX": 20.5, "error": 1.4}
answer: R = 1.55 Angstrom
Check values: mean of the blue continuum 19.6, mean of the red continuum 18.6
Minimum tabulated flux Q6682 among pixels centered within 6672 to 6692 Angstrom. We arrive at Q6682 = 15.4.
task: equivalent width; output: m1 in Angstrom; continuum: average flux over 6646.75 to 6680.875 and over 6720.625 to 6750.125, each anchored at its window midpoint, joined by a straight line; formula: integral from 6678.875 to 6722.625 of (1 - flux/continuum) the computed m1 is -1.5 Angstrom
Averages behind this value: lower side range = 18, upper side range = 18.4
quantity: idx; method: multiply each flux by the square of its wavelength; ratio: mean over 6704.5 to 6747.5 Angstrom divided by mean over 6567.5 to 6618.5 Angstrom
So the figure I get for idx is 1.02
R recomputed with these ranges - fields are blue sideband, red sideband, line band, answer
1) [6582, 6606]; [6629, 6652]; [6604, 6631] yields -0.9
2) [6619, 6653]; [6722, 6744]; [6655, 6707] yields 0.4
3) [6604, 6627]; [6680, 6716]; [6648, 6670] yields 1.1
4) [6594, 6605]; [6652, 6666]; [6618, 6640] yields -0.8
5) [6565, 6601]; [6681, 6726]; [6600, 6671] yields -0.1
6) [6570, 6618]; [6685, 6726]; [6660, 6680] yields 0.7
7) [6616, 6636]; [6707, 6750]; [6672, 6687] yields -0.1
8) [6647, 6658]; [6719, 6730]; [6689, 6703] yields -0.2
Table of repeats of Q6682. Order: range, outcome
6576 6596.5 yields 16.2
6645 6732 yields 15.1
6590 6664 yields 15.8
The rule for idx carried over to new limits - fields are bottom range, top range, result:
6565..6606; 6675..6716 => 1.04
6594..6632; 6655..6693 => 0.98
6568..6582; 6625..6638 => 1.02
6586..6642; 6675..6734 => 1.02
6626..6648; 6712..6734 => 1.01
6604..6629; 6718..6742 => 1.00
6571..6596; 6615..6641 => 1.04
